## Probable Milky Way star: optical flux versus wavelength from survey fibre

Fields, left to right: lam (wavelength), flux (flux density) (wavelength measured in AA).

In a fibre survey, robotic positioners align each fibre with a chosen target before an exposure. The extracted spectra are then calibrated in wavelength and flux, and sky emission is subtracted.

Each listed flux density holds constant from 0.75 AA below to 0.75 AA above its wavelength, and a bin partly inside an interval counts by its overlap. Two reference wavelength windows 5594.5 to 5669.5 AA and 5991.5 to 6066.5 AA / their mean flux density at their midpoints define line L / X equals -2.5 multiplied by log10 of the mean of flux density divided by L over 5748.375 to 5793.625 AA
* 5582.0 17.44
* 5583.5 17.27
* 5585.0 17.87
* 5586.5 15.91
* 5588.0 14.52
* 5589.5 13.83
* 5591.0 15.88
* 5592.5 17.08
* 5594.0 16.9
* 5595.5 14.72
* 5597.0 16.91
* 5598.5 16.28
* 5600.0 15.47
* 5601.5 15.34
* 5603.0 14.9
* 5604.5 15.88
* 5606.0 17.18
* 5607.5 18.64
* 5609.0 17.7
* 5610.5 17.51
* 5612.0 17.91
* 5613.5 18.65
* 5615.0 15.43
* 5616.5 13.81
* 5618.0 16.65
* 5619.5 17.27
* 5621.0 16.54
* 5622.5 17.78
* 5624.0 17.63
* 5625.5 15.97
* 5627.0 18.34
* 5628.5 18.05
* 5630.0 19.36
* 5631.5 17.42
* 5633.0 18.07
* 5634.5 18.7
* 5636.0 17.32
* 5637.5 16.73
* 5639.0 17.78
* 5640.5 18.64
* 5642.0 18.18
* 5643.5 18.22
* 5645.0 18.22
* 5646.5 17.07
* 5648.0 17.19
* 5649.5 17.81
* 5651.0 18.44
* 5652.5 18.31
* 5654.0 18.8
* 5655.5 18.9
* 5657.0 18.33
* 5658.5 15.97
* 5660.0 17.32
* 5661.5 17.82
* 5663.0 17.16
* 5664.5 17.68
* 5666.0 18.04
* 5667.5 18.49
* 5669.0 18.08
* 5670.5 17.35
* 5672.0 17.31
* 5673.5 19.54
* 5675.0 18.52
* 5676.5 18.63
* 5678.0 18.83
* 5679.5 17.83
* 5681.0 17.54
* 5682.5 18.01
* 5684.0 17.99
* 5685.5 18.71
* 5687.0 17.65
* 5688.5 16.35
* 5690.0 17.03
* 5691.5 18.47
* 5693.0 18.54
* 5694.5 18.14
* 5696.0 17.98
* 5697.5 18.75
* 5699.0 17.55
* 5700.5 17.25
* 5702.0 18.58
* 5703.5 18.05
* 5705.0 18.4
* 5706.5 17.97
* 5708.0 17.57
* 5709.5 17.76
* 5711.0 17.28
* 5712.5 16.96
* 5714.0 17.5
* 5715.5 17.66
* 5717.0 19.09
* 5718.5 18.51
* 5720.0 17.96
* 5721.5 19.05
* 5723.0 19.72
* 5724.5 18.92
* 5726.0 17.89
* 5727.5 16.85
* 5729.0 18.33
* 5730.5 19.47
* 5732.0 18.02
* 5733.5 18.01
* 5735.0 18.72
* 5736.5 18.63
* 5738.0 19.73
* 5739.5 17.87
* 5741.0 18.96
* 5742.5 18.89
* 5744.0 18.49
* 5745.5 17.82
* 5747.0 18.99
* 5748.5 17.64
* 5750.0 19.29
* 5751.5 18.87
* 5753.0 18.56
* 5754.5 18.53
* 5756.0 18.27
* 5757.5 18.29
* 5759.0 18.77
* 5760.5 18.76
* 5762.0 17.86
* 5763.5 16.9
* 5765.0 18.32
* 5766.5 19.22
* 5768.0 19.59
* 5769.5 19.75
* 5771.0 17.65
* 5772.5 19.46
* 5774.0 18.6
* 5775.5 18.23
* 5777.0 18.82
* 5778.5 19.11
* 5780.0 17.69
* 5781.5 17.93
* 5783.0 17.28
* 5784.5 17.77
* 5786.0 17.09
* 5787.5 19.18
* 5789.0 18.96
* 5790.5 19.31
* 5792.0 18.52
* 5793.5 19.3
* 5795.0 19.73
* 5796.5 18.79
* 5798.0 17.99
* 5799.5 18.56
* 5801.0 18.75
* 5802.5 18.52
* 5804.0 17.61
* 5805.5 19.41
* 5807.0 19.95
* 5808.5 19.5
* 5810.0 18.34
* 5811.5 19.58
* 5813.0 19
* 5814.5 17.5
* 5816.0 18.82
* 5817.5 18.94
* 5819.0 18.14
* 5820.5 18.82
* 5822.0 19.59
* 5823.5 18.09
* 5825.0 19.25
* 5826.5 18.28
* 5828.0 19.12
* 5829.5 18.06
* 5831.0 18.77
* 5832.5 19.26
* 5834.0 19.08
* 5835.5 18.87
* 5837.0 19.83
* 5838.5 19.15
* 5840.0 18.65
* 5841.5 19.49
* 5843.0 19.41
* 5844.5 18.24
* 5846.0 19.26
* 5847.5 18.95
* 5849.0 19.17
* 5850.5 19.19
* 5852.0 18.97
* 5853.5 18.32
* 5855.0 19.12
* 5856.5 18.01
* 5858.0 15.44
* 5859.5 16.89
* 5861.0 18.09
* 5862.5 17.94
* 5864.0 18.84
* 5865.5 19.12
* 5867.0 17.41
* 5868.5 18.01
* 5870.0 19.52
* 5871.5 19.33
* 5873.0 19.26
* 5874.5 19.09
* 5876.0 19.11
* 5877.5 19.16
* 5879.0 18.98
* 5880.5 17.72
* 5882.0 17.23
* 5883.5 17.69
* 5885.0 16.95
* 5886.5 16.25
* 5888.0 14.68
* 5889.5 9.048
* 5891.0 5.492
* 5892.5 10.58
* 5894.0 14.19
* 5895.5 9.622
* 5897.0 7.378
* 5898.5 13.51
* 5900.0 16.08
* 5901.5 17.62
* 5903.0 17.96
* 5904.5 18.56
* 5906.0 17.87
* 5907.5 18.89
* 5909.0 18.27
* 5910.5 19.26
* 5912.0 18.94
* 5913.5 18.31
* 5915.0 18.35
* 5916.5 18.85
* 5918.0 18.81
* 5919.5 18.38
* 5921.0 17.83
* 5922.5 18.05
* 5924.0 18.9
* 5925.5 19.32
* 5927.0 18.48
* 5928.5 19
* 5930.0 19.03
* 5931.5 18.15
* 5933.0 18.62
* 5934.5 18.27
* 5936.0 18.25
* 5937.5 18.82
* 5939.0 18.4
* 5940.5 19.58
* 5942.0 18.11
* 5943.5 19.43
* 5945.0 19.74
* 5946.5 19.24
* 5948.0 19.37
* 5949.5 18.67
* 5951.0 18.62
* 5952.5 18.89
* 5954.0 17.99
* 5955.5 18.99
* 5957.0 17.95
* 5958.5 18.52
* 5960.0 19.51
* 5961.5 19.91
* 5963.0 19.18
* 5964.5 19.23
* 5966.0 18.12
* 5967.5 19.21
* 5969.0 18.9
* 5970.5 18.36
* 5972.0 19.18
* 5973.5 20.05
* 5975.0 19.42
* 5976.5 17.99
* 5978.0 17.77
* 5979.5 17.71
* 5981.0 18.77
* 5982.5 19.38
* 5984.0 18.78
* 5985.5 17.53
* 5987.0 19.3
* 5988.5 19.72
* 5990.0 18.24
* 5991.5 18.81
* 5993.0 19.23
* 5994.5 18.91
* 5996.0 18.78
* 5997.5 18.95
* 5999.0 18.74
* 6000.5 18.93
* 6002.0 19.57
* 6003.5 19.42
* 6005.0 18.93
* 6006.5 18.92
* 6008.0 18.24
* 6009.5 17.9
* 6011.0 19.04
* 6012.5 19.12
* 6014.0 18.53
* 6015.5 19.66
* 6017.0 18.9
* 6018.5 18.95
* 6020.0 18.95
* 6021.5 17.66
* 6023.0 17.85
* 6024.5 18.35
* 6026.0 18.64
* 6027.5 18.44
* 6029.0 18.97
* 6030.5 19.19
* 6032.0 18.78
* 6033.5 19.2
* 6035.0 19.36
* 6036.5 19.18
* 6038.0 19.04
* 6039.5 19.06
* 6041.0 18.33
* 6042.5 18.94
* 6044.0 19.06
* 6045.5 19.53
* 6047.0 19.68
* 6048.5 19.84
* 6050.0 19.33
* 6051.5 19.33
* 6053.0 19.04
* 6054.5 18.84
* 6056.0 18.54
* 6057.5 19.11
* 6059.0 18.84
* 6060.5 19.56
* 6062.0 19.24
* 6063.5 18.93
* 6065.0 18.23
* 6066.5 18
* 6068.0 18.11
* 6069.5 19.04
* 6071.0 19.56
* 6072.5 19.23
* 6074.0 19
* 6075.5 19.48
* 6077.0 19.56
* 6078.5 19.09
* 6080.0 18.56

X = -0.04 mag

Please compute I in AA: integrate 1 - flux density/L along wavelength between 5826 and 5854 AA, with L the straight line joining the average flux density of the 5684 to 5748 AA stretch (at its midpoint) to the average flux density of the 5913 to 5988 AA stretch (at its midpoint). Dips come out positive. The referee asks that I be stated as -0.7 AA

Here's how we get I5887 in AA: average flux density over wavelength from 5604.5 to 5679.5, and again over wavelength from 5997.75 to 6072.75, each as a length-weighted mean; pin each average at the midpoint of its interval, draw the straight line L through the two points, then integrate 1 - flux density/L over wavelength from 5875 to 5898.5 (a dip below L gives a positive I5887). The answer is 5.3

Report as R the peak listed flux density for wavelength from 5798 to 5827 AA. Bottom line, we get 19.95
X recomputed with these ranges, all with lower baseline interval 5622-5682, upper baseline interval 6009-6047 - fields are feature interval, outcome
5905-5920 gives -0.002 mag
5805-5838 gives -0.033 mag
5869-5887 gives 0.006 mag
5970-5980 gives 0.003 mag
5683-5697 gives 0.008 mag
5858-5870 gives 0.028 mag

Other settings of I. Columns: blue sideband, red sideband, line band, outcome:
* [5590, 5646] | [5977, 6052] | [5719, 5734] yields -0.73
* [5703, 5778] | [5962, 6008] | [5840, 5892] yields 2.88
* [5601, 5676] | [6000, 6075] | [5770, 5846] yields -2.44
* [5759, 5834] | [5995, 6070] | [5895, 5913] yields 2.38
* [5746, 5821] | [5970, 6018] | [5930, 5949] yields -0.06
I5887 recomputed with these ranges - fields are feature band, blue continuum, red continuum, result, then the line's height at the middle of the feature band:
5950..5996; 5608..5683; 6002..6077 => -0.2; 18.7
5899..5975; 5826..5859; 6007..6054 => 0.6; 18.8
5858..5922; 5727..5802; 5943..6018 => 6.7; 18.7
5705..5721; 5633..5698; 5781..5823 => 0.3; 18.2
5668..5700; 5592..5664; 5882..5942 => -1.6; 17.2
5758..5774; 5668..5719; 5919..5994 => -0.4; 18.2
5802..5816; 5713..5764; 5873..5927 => -1.0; 17.6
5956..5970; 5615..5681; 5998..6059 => -0.2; 18.7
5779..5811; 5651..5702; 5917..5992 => -0.5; 18.3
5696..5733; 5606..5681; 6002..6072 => -0.3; 18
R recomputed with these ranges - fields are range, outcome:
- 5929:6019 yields 20.05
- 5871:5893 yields 19.33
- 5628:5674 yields 19.54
